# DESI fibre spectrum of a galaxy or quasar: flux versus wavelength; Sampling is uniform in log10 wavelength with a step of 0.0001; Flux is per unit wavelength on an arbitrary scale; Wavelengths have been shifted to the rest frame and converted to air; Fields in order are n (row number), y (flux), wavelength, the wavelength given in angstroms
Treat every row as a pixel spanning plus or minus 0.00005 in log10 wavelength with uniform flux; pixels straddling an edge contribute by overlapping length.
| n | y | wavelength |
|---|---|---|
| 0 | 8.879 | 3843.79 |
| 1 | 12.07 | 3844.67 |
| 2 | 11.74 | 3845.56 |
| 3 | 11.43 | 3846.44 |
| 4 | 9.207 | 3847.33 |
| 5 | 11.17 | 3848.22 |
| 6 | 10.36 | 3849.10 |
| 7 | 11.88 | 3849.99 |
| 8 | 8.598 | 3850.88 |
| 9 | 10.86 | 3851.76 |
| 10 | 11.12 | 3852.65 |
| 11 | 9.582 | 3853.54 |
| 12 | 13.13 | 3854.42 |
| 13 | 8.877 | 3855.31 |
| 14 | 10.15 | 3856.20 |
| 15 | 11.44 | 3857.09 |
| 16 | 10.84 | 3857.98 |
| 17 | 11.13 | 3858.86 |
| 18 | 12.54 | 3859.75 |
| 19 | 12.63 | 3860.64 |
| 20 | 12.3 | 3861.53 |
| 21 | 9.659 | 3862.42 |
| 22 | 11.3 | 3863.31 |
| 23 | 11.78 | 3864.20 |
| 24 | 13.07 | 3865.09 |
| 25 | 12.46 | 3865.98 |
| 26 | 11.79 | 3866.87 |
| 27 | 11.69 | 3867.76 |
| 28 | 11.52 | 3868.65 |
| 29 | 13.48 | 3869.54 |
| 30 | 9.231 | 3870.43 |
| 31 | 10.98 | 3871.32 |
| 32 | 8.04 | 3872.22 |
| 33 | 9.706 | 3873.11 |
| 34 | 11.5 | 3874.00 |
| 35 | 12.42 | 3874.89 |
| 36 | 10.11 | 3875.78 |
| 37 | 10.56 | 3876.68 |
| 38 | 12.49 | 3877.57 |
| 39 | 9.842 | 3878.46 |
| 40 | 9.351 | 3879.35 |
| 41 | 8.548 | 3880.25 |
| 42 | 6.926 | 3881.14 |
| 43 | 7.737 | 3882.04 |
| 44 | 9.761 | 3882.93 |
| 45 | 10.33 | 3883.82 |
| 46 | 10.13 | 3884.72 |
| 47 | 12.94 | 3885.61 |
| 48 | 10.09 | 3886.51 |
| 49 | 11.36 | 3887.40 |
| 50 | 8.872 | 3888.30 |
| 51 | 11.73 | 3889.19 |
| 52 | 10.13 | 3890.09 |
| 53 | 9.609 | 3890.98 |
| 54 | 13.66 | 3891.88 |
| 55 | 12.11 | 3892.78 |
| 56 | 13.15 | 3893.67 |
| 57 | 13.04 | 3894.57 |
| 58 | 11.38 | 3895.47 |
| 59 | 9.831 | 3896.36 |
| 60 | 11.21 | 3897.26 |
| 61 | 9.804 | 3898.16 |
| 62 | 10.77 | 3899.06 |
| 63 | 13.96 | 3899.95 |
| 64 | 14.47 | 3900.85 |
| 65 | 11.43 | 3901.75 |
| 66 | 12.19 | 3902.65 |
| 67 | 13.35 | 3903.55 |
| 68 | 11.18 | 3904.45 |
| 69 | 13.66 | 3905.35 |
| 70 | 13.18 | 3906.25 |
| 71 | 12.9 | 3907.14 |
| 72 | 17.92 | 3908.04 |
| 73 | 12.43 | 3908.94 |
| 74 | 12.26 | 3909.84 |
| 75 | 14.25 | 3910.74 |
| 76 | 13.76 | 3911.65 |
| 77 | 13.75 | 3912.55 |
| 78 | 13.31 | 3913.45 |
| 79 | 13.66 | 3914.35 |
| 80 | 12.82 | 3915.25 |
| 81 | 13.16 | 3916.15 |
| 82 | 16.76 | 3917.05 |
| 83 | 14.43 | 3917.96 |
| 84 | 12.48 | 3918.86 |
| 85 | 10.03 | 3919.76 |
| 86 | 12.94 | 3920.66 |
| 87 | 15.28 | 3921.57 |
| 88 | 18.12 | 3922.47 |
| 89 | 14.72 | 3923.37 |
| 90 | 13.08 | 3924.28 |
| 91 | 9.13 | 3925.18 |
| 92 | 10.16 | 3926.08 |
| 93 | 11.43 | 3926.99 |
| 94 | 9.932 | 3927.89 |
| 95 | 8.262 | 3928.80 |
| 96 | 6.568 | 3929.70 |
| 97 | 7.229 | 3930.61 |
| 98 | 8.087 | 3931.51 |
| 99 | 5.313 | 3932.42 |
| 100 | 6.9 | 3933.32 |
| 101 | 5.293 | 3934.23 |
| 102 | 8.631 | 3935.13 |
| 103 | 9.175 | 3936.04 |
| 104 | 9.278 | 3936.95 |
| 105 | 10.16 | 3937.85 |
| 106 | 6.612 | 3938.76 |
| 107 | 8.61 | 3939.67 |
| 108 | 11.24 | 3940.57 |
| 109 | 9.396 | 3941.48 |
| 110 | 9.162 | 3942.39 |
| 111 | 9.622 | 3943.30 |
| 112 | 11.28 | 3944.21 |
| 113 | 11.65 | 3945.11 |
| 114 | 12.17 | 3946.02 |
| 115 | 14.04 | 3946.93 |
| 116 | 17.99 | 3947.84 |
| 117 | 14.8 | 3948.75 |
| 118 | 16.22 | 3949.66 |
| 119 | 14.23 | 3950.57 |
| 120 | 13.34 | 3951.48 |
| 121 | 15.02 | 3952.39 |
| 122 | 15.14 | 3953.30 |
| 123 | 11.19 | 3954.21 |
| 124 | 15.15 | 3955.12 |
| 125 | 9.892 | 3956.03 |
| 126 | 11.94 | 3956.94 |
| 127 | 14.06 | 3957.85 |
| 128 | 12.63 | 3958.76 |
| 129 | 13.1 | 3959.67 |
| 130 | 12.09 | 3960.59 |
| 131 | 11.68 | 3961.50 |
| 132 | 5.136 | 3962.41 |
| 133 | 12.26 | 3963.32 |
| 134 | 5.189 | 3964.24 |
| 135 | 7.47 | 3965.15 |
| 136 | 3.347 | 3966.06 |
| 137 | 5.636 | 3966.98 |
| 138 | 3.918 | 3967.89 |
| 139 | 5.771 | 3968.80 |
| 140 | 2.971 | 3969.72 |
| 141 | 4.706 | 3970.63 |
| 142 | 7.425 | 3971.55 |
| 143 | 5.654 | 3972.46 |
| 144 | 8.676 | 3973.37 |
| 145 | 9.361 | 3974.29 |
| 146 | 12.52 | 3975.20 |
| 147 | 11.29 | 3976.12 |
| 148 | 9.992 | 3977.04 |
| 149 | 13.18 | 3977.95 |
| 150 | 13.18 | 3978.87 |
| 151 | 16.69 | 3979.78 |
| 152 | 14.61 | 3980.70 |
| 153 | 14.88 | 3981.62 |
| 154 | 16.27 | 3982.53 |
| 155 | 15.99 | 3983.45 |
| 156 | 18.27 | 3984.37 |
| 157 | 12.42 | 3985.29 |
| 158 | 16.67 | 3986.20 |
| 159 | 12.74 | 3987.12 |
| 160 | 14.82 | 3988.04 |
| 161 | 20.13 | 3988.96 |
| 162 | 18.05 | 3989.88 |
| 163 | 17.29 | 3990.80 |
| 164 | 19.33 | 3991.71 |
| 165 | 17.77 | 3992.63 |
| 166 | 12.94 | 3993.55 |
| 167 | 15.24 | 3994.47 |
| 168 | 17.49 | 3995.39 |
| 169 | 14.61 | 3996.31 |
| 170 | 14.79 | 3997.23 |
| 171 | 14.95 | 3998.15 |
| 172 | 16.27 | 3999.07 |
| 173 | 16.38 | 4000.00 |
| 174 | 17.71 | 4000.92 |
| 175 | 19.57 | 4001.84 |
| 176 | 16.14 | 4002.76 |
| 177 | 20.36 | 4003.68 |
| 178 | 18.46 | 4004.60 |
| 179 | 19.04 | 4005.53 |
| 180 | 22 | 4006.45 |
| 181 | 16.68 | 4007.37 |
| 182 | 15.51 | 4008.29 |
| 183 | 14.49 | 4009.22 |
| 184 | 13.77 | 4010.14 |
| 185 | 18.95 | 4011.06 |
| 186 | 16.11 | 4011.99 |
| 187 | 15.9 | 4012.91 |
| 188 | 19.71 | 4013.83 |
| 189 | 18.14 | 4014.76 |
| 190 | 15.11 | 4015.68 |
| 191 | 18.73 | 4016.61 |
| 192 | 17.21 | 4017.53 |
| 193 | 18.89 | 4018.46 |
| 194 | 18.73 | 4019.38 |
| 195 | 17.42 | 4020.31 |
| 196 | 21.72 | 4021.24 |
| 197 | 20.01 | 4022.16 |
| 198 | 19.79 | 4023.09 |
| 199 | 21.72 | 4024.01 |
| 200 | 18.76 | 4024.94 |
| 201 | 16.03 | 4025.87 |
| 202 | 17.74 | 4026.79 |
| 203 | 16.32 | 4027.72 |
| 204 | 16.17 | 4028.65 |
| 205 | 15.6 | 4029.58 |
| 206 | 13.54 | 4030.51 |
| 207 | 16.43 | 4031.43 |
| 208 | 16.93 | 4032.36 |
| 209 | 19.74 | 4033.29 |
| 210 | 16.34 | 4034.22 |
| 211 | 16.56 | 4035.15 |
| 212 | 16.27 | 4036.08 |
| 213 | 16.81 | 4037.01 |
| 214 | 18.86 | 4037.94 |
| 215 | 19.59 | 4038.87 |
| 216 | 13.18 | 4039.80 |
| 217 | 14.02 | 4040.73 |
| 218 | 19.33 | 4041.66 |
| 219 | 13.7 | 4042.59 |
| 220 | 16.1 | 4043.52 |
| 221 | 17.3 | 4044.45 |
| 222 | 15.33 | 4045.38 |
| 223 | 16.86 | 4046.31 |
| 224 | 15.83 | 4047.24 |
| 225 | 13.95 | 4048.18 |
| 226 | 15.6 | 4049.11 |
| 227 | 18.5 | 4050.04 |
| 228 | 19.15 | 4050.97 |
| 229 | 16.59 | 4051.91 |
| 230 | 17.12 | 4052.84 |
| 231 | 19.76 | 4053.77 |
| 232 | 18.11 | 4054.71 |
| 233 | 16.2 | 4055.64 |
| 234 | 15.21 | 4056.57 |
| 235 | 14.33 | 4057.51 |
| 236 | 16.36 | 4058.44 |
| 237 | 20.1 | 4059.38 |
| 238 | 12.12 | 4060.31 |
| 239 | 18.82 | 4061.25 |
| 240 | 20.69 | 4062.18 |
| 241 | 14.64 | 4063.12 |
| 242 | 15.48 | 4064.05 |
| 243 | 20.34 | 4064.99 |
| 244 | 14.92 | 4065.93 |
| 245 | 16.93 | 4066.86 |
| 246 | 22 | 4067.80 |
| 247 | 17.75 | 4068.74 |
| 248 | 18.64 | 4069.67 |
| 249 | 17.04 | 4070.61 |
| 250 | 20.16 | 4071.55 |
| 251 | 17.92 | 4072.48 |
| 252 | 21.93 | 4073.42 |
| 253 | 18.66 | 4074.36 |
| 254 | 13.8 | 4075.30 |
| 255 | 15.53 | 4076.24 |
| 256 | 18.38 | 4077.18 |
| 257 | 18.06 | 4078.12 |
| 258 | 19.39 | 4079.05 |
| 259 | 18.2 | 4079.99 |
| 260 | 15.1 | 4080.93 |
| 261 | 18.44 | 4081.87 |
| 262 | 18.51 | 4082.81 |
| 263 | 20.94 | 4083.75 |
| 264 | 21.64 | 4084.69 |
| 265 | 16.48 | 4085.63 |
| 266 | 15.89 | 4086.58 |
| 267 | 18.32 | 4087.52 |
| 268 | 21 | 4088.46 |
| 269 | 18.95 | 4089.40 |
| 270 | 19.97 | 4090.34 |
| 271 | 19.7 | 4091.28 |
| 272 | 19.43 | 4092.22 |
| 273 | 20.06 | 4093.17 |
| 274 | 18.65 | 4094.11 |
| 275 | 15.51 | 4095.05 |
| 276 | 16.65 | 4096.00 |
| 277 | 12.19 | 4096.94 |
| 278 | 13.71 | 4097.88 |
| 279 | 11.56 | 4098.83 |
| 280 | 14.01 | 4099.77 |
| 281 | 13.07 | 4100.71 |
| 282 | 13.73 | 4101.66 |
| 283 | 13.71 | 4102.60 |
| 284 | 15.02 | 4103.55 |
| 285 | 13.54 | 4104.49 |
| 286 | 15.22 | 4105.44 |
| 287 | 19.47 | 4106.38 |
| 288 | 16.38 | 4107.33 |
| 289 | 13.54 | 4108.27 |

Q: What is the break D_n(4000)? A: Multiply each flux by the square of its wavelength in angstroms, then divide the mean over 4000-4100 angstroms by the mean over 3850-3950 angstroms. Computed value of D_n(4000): 1.66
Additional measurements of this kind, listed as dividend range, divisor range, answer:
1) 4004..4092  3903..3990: 1.59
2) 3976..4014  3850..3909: 1.53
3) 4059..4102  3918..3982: 1.77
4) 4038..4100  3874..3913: 1.63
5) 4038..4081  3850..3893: 1.75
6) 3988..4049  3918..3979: 1.72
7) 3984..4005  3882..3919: 1.41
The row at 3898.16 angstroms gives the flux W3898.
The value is 9.804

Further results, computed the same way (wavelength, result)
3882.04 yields 7.737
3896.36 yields 9.831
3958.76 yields 12.63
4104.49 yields 13.54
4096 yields 16.65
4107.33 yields 16.38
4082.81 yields 18.51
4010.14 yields 13.77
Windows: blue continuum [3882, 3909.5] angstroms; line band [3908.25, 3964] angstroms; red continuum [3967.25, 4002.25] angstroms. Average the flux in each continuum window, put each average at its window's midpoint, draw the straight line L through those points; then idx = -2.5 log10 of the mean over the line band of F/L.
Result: 0.08 mag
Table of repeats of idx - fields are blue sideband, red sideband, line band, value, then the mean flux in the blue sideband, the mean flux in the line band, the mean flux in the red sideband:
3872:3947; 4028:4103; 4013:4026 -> -0.22 mag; 11.2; 18.7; 17.1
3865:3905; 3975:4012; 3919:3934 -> 0.23 mag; 11.1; 10.4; 16.1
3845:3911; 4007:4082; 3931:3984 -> 0.32 mag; 11.3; 10.5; 17.3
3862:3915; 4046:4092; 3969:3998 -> 0.11 mag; 11.6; 13.5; 17.8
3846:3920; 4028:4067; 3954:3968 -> 0.38 mag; 11.6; 9.78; 16.6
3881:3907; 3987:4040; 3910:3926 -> -0.08 mag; 11.4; 13.5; 17.3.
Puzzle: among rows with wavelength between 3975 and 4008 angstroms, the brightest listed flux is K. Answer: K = 22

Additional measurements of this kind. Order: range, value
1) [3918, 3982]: 18.12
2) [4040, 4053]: 19.33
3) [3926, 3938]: 11.43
